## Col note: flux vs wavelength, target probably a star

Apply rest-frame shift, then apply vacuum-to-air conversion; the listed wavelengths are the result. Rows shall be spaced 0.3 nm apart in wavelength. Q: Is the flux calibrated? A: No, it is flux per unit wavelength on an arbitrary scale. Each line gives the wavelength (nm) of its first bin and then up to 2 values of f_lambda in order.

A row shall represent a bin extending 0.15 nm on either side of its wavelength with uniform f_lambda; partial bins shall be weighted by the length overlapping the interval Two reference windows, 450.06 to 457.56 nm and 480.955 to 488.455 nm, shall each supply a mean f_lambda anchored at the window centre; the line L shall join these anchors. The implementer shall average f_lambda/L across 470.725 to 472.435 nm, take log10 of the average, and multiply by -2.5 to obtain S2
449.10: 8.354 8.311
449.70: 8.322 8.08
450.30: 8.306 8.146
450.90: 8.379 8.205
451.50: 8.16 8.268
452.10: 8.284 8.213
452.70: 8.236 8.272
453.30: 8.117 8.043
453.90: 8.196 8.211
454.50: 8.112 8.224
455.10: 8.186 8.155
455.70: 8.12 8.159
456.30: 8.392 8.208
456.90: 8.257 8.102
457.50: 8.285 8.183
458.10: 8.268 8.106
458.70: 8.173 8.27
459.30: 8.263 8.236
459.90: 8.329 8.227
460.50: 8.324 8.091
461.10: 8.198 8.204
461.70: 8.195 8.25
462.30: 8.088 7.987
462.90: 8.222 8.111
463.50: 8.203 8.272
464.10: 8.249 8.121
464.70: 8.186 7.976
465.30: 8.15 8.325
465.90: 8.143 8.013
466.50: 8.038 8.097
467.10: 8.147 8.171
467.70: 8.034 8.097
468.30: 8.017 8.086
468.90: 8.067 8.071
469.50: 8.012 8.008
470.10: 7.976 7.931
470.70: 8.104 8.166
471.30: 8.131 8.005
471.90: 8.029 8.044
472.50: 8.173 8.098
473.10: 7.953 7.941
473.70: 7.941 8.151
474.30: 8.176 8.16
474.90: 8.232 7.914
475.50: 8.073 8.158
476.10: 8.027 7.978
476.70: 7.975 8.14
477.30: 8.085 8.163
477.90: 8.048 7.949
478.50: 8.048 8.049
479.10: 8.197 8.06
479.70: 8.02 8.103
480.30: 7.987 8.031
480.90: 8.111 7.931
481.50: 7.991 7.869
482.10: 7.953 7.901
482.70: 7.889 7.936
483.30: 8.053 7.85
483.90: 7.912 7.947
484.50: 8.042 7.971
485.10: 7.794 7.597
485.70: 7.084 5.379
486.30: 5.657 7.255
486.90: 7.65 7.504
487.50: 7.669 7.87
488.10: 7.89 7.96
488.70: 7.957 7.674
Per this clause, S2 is -0.03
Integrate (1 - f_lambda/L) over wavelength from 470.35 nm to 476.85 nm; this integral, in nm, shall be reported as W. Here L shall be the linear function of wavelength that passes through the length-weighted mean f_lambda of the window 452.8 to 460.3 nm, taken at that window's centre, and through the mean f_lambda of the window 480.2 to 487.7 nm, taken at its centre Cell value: -0.18 nm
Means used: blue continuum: 8.2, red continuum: 7.64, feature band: 8.06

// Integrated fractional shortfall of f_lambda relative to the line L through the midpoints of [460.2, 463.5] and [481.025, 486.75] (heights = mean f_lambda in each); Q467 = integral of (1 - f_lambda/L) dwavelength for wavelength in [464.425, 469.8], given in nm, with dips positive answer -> -0.04 nm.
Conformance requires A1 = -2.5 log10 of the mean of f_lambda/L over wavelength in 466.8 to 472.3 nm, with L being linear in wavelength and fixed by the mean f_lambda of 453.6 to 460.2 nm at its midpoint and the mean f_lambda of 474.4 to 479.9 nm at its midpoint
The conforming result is 0.01 mag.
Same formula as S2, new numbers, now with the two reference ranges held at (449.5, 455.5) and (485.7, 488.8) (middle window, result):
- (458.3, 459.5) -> -0.02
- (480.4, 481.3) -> -0.08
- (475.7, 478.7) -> -0.07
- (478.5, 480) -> -0.08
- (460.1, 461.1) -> -0.03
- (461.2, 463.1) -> -0.03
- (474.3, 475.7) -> -0.07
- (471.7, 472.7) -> -0.06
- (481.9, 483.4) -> -0.08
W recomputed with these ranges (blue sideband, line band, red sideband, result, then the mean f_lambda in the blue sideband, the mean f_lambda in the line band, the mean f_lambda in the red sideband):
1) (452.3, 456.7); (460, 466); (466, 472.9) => -0.043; 8.19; 8.18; 8.07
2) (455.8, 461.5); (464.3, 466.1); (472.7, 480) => 0.004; 8.22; 8.15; 8.06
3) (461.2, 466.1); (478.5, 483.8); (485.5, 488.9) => -0.349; 8.17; 8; 7.27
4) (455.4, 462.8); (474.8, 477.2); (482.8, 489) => -0.081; 8.2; 8.06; 7.55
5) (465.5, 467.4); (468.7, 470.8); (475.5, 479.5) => 0.022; 8.13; 8.02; 8.07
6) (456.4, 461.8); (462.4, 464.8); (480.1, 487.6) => -0.016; 8.22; 8.17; 7.64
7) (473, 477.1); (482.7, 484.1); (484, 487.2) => -0.095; 8.06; 7.93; 7.26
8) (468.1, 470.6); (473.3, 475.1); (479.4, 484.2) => -0.022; 8.02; 8.1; 7.97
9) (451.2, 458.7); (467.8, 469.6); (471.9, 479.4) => 0.012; 8.2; 8.06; 8.07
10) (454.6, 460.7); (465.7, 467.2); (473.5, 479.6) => 0.011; 8.22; 8.09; 8.07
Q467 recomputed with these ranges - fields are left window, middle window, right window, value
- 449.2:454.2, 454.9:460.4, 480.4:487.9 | -0.07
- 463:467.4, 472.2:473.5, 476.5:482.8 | 0.01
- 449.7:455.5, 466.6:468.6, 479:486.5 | -0.03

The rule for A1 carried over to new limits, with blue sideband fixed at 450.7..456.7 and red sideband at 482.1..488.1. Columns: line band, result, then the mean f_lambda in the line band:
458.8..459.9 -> -0.023 mag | 8.26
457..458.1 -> -0.010 mag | 8.2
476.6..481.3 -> -0.053 mag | 8.06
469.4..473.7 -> -0.028 mag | 8.04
